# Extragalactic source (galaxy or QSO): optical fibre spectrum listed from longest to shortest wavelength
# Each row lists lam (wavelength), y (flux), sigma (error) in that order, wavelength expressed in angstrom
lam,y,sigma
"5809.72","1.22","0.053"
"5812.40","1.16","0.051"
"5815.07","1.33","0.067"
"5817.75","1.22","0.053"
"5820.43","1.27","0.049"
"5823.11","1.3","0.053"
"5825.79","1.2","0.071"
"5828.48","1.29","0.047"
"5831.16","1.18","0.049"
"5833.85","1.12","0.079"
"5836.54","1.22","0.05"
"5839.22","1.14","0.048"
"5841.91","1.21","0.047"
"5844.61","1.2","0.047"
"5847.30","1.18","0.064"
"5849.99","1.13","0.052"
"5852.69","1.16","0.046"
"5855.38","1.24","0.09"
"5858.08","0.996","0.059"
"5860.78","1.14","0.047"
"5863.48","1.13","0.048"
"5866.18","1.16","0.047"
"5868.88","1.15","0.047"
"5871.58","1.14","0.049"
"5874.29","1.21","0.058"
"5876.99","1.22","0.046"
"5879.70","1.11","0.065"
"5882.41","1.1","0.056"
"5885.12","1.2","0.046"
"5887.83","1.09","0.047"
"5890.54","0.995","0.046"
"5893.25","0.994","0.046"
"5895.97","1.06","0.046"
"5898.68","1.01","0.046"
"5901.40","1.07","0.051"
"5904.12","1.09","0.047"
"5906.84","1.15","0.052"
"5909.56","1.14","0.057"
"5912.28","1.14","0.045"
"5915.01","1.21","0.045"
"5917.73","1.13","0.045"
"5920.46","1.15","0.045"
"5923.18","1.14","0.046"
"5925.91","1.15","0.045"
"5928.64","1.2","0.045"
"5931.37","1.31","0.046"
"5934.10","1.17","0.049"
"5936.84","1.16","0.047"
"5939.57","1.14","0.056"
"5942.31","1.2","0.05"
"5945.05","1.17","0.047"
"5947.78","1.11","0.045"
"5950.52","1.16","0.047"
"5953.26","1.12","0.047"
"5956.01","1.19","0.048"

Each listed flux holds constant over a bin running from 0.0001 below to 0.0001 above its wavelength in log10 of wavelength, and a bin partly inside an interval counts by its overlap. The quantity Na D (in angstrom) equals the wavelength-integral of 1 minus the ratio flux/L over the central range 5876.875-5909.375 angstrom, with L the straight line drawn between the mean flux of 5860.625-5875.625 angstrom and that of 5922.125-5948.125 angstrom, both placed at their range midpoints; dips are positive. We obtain 2.1 angstrom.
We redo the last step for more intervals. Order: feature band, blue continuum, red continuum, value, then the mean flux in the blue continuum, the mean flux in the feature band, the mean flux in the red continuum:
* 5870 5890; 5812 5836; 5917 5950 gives 0.9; 1.23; 1.15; 1.17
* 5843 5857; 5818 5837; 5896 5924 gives 0.2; 1.23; 1.18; 1.12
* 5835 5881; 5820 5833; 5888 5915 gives 0.5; 1.24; 1.16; 1.08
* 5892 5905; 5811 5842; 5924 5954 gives 1.6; 1.22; 1.04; 1.17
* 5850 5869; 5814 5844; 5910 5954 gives 1.1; 1.22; 1.14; 1.17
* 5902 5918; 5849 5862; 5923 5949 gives 0.3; 1.13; 1.14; 1.18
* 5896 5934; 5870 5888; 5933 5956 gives 0.4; 1.16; 1.14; 1.16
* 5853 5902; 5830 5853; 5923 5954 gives 2.4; 1.17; 1.11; 1.17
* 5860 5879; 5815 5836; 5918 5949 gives 0.7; 1.23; 1.16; 1.17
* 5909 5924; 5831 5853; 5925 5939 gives 0.5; 1.17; 1.15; 1.2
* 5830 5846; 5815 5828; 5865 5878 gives 0.7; 1.26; 1.18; 1.18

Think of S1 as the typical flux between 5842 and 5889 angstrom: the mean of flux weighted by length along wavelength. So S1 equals 1.15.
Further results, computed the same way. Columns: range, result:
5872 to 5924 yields 1.12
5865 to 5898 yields 1.12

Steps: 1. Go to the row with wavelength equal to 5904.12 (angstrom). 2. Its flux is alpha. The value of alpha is 1.09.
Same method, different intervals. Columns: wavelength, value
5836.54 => 1.22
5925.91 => 1.15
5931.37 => 1.31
